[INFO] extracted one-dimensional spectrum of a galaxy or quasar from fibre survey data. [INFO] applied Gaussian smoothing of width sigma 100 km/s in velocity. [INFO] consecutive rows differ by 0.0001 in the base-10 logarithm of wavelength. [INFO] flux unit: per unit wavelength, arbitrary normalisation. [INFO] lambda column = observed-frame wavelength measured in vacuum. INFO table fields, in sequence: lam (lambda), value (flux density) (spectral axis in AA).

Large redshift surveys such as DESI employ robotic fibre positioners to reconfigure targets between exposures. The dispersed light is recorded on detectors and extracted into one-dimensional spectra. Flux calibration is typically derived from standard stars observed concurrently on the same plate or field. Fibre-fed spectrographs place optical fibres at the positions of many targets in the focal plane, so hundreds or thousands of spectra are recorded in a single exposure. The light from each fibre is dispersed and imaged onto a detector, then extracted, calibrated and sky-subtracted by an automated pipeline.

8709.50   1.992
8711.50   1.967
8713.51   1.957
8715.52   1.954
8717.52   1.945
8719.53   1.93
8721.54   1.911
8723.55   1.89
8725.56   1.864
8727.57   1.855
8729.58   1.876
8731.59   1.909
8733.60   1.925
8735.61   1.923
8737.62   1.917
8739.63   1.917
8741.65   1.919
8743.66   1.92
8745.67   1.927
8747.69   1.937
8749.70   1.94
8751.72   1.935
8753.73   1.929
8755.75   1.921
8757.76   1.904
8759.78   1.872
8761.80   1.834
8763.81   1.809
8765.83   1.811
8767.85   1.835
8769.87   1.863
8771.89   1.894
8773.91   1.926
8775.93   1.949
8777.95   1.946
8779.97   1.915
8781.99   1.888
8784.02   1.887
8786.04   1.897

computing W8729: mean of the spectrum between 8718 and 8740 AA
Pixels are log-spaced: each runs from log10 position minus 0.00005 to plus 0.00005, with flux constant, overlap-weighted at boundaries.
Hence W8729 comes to 1.9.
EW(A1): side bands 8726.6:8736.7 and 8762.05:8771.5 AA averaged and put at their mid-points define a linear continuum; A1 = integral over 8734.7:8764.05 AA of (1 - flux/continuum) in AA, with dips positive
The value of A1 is -0.7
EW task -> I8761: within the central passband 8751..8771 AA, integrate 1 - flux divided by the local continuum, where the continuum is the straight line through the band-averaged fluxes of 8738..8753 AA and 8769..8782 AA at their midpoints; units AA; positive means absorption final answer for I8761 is 0.5 AA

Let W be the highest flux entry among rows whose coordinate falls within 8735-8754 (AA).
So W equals 1.94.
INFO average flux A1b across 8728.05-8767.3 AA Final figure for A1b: 1.9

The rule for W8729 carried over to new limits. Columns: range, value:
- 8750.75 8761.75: 1.91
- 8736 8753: 1.93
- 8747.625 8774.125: 1.88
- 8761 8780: 1.88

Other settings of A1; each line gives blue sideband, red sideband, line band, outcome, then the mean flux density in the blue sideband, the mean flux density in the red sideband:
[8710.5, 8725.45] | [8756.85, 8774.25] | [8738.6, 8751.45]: -0.3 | 1.93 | 1.86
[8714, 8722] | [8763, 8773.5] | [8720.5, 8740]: 0.2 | 1.94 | 1.85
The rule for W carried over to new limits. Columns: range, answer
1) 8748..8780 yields 1.949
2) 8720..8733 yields 1.911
